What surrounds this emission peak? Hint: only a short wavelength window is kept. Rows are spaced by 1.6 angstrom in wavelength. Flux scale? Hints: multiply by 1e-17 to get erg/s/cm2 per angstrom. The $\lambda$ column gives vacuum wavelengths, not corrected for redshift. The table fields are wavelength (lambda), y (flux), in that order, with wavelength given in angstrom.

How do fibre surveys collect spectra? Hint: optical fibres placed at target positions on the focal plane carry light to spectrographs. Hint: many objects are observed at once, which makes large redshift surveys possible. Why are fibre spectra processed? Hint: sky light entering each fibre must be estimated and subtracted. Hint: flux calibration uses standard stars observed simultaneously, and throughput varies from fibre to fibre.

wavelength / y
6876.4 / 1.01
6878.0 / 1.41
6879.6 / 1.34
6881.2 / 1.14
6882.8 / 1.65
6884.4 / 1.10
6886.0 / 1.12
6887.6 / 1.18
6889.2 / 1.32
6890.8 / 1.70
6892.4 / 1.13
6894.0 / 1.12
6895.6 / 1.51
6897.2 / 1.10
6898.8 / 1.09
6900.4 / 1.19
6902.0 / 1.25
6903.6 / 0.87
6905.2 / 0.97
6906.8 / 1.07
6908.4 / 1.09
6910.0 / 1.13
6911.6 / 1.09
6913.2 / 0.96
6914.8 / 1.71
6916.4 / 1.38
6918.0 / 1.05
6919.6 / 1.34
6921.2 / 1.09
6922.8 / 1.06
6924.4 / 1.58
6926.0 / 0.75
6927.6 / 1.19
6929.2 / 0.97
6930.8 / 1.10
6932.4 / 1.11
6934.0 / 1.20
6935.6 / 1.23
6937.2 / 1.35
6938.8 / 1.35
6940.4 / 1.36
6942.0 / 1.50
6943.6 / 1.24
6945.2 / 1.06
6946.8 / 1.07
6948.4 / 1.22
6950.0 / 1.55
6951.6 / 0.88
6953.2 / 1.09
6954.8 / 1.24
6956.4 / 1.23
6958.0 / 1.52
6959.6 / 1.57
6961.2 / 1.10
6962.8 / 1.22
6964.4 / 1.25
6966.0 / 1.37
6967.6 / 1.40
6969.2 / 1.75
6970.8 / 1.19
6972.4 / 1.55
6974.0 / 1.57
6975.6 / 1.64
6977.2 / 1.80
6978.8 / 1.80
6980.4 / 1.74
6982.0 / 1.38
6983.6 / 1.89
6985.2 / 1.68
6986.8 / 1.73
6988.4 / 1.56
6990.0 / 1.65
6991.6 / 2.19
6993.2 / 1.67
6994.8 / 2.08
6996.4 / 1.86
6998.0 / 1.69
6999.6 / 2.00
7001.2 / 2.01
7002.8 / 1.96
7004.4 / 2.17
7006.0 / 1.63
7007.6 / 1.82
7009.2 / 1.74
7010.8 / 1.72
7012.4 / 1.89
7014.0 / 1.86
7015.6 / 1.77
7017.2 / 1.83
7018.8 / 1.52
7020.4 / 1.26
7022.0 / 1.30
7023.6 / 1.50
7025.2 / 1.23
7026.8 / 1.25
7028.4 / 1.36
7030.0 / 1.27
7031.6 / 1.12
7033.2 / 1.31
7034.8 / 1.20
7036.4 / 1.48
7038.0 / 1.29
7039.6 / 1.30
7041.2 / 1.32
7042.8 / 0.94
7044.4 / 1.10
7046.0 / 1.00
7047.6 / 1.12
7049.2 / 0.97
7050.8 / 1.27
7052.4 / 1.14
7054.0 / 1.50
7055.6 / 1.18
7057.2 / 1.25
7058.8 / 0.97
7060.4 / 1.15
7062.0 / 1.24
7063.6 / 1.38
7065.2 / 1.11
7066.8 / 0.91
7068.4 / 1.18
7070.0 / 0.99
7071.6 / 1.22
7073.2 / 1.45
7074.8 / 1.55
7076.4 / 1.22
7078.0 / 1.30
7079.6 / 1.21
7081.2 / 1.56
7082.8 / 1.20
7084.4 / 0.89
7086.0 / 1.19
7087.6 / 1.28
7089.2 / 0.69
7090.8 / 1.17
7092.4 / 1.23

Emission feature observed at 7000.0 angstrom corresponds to Mg II 2798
